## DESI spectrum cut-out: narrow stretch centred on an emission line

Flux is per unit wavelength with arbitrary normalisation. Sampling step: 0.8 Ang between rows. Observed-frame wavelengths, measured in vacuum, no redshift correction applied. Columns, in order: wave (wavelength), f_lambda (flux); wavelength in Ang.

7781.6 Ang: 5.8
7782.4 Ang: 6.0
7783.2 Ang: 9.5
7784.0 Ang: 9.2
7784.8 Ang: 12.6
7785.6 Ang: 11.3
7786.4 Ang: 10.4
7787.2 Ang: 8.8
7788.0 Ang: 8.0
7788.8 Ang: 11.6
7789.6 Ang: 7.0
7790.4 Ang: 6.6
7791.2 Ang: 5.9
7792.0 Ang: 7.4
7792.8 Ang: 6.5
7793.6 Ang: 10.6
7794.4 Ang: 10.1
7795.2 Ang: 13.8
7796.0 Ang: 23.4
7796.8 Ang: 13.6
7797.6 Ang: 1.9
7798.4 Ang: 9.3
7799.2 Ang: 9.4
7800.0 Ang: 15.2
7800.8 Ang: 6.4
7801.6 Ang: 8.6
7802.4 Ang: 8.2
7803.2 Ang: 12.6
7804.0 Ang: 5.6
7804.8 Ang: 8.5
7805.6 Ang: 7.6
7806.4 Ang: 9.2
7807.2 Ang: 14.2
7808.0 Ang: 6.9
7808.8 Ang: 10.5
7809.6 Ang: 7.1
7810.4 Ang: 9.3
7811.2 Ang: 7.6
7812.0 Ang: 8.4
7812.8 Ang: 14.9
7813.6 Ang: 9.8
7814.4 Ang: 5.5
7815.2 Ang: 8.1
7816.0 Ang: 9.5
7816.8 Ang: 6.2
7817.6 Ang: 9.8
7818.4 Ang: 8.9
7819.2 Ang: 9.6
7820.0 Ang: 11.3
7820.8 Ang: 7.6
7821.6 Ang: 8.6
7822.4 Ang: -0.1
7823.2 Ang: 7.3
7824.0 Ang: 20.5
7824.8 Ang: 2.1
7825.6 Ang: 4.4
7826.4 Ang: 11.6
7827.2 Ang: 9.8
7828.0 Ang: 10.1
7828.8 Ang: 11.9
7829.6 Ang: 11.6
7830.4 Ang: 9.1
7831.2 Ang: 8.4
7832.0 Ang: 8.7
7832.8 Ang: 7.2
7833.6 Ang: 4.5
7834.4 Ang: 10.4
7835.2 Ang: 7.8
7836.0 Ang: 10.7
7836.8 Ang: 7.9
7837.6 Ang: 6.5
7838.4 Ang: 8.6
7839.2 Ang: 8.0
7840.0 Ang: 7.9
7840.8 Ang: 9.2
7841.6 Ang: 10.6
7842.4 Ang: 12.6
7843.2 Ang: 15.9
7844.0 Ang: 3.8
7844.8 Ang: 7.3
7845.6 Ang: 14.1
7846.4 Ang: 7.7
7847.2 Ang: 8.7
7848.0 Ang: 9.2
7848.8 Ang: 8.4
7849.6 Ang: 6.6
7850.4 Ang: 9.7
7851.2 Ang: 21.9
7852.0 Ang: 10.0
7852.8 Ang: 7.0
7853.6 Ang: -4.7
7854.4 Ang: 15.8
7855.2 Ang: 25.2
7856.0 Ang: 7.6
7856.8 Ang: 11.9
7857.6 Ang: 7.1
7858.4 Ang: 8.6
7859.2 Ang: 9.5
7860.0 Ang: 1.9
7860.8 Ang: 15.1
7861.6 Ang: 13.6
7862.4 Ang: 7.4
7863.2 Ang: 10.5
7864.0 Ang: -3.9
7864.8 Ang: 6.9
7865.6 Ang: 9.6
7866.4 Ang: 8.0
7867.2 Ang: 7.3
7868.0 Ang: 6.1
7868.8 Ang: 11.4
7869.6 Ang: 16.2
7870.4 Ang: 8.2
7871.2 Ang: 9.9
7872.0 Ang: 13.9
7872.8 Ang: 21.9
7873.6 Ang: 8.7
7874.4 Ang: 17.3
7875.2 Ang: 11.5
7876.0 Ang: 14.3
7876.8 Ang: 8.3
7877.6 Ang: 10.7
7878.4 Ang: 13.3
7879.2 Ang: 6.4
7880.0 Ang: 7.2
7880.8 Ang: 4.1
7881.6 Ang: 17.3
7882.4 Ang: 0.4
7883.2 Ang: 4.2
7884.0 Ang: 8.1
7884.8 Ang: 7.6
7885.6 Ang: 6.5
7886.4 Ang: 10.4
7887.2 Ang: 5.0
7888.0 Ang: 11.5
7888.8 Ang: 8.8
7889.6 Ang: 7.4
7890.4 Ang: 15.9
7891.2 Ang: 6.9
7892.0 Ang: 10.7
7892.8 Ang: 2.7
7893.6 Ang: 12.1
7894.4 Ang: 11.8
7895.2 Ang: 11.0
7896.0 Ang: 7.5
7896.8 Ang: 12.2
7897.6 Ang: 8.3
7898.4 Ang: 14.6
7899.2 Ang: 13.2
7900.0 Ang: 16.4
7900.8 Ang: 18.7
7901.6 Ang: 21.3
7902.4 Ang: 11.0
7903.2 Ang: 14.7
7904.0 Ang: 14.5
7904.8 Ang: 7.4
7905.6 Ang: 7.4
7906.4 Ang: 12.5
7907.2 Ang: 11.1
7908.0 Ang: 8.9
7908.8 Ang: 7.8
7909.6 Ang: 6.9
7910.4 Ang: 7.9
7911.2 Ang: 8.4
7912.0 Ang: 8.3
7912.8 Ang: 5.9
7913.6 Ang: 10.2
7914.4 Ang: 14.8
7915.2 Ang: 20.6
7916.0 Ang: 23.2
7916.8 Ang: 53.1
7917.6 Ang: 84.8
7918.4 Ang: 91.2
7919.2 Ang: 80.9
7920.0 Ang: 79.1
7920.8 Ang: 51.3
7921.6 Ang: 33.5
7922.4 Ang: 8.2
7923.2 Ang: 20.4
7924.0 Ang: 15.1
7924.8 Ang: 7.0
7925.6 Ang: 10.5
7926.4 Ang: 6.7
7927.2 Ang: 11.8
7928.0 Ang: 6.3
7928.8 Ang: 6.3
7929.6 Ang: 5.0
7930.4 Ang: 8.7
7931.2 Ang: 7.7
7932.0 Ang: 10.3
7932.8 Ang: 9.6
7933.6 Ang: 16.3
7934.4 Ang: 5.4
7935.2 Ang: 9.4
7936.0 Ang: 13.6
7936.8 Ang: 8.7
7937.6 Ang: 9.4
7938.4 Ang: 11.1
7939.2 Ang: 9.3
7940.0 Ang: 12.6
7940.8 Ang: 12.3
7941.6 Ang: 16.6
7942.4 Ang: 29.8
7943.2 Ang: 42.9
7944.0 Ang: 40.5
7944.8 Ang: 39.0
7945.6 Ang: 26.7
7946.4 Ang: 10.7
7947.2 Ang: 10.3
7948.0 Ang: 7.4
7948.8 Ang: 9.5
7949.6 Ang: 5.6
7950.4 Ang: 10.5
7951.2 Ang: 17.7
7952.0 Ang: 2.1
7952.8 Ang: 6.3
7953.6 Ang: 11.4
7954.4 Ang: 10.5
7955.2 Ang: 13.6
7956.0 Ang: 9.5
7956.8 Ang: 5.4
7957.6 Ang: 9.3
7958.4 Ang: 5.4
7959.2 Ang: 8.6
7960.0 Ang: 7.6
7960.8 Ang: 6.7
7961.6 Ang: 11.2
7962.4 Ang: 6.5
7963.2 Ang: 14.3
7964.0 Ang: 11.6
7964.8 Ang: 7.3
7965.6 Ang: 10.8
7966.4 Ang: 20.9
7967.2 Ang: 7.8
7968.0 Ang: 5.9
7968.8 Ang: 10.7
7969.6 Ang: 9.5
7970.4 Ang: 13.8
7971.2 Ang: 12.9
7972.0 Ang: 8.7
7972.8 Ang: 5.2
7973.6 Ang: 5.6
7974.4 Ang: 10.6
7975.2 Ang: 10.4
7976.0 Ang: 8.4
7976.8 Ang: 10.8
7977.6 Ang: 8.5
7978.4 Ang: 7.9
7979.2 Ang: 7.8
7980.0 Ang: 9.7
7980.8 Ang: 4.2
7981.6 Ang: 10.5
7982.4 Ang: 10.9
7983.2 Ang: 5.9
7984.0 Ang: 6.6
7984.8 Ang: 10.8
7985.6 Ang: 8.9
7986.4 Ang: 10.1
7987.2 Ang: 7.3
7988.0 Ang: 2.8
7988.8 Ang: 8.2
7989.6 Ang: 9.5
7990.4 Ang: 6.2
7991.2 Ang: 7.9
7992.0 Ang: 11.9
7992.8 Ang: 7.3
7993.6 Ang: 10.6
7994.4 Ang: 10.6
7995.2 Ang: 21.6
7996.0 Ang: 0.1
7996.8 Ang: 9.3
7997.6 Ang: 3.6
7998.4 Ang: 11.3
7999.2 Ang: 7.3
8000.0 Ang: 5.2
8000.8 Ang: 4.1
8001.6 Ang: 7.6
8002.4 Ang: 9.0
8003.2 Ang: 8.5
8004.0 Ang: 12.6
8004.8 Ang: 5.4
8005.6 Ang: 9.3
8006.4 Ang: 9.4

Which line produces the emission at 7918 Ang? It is Halpha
